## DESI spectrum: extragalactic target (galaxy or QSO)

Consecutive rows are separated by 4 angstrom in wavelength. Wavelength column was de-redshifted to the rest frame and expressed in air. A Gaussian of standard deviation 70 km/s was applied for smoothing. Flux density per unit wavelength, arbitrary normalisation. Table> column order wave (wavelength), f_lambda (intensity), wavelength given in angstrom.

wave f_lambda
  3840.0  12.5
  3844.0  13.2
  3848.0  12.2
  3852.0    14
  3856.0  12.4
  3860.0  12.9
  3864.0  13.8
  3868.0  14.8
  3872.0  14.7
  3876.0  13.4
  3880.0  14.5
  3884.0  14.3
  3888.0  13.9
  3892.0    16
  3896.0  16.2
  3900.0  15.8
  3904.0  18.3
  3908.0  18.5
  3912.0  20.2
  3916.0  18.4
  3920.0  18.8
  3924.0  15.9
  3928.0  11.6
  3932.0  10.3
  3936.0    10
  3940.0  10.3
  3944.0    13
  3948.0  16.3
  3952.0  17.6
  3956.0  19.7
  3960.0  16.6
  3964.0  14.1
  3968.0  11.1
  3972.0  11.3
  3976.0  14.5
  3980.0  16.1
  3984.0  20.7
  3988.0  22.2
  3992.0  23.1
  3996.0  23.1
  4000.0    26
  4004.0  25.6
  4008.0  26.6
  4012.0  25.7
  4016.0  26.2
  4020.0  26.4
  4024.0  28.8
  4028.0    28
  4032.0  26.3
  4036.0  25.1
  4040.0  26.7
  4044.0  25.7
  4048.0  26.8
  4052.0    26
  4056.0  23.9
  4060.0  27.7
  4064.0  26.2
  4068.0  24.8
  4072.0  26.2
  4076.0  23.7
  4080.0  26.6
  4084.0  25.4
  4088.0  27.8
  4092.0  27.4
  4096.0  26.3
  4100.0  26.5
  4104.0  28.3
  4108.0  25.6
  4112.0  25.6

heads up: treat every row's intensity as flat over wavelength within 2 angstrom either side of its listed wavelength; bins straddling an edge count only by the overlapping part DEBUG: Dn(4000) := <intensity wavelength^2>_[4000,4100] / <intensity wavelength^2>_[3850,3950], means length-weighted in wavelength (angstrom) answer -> 1.92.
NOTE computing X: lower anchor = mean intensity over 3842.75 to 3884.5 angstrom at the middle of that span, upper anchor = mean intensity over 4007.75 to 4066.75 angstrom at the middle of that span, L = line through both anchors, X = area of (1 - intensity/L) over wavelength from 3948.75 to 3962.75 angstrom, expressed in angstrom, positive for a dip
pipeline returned 1.9 angstrom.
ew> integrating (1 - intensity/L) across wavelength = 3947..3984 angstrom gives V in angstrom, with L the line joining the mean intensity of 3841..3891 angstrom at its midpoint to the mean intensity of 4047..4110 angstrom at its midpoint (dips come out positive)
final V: 7.5 angstrom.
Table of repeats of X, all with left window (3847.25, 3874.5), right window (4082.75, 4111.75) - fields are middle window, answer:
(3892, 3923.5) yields -3.1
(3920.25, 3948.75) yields 8.0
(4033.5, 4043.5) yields -1.0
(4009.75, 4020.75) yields -1.9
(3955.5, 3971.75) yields 4.0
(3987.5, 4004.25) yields -2.3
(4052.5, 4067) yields -0.7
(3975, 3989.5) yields 1.3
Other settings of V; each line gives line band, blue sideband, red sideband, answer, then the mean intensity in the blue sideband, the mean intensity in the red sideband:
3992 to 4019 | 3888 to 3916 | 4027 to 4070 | -2.2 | 17.3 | 26.1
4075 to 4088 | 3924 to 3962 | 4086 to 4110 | -0.1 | 14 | 27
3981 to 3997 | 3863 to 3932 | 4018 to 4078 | 0.2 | 15.7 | 26.2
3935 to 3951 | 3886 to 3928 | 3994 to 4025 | 5.8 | 16.9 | 26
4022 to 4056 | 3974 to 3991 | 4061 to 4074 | -4.5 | 18.7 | 25.9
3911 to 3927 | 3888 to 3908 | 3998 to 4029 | 0.4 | 16.5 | 26.6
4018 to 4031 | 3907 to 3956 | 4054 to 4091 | -3.2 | 15.2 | 25.9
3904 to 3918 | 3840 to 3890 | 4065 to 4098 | -2.3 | 13.6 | 26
